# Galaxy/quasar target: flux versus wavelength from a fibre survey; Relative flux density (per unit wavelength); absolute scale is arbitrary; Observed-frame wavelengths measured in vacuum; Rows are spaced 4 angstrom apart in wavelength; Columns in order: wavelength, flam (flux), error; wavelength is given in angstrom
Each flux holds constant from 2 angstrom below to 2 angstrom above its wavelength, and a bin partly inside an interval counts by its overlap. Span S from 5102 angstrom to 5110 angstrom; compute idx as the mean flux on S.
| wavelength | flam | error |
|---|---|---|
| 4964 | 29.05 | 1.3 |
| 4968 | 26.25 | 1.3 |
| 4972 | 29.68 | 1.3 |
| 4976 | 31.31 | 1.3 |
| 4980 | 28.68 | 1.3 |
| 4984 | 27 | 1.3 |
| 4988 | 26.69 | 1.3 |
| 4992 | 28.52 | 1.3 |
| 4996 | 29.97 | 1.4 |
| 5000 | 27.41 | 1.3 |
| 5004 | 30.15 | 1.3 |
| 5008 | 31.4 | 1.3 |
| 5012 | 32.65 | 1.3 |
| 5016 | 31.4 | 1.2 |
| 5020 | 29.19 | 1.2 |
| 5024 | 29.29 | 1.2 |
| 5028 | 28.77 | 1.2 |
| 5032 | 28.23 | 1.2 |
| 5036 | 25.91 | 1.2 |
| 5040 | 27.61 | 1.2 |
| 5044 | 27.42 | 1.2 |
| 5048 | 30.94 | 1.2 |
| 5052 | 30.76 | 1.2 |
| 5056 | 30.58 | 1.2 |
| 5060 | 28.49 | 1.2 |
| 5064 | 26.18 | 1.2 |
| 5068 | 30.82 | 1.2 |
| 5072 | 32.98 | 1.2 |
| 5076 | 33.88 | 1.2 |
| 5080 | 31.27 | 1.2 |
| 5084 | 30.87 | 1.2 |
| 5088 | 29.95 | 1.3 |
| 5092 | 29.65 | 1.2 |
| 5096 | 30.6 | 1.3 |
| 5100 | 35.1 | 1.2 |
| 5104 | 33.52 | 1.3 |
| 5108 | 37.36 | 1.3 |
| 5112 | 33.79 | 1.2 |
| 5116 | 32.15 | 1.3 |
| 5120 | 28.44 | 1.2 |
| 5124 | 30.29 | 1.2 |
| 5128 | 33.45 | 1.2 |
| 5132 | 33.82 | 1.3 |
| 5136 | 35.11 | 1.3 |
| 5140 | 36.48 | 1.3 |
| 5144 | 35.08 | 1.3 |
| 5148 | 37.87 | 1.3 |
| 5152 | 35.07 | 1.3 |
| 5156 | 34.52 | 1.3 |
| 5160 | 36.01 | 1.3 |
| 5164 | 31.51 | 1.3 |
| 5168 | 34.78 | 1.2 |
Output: 35.4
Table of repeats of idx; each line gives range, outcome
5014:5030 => 29.7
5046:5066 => 29.4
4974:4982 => 30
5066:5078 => 32.6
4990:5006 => 29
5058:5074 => 29.6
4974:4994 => 28.4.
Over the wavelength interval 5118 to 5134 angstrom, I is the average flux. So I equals 31.5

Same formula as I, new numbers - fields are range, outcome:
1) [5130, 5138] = 34.5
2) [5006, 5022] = 31.2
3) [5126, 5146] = 34.8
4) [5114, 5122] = 30.3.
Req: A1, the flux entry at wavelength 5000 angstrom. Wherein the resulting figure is 27.41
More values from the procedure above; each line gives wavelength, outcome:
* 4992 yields 28.52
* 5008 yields 31.4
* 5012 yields 32.65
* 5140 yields 36.48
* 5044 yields 27.42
